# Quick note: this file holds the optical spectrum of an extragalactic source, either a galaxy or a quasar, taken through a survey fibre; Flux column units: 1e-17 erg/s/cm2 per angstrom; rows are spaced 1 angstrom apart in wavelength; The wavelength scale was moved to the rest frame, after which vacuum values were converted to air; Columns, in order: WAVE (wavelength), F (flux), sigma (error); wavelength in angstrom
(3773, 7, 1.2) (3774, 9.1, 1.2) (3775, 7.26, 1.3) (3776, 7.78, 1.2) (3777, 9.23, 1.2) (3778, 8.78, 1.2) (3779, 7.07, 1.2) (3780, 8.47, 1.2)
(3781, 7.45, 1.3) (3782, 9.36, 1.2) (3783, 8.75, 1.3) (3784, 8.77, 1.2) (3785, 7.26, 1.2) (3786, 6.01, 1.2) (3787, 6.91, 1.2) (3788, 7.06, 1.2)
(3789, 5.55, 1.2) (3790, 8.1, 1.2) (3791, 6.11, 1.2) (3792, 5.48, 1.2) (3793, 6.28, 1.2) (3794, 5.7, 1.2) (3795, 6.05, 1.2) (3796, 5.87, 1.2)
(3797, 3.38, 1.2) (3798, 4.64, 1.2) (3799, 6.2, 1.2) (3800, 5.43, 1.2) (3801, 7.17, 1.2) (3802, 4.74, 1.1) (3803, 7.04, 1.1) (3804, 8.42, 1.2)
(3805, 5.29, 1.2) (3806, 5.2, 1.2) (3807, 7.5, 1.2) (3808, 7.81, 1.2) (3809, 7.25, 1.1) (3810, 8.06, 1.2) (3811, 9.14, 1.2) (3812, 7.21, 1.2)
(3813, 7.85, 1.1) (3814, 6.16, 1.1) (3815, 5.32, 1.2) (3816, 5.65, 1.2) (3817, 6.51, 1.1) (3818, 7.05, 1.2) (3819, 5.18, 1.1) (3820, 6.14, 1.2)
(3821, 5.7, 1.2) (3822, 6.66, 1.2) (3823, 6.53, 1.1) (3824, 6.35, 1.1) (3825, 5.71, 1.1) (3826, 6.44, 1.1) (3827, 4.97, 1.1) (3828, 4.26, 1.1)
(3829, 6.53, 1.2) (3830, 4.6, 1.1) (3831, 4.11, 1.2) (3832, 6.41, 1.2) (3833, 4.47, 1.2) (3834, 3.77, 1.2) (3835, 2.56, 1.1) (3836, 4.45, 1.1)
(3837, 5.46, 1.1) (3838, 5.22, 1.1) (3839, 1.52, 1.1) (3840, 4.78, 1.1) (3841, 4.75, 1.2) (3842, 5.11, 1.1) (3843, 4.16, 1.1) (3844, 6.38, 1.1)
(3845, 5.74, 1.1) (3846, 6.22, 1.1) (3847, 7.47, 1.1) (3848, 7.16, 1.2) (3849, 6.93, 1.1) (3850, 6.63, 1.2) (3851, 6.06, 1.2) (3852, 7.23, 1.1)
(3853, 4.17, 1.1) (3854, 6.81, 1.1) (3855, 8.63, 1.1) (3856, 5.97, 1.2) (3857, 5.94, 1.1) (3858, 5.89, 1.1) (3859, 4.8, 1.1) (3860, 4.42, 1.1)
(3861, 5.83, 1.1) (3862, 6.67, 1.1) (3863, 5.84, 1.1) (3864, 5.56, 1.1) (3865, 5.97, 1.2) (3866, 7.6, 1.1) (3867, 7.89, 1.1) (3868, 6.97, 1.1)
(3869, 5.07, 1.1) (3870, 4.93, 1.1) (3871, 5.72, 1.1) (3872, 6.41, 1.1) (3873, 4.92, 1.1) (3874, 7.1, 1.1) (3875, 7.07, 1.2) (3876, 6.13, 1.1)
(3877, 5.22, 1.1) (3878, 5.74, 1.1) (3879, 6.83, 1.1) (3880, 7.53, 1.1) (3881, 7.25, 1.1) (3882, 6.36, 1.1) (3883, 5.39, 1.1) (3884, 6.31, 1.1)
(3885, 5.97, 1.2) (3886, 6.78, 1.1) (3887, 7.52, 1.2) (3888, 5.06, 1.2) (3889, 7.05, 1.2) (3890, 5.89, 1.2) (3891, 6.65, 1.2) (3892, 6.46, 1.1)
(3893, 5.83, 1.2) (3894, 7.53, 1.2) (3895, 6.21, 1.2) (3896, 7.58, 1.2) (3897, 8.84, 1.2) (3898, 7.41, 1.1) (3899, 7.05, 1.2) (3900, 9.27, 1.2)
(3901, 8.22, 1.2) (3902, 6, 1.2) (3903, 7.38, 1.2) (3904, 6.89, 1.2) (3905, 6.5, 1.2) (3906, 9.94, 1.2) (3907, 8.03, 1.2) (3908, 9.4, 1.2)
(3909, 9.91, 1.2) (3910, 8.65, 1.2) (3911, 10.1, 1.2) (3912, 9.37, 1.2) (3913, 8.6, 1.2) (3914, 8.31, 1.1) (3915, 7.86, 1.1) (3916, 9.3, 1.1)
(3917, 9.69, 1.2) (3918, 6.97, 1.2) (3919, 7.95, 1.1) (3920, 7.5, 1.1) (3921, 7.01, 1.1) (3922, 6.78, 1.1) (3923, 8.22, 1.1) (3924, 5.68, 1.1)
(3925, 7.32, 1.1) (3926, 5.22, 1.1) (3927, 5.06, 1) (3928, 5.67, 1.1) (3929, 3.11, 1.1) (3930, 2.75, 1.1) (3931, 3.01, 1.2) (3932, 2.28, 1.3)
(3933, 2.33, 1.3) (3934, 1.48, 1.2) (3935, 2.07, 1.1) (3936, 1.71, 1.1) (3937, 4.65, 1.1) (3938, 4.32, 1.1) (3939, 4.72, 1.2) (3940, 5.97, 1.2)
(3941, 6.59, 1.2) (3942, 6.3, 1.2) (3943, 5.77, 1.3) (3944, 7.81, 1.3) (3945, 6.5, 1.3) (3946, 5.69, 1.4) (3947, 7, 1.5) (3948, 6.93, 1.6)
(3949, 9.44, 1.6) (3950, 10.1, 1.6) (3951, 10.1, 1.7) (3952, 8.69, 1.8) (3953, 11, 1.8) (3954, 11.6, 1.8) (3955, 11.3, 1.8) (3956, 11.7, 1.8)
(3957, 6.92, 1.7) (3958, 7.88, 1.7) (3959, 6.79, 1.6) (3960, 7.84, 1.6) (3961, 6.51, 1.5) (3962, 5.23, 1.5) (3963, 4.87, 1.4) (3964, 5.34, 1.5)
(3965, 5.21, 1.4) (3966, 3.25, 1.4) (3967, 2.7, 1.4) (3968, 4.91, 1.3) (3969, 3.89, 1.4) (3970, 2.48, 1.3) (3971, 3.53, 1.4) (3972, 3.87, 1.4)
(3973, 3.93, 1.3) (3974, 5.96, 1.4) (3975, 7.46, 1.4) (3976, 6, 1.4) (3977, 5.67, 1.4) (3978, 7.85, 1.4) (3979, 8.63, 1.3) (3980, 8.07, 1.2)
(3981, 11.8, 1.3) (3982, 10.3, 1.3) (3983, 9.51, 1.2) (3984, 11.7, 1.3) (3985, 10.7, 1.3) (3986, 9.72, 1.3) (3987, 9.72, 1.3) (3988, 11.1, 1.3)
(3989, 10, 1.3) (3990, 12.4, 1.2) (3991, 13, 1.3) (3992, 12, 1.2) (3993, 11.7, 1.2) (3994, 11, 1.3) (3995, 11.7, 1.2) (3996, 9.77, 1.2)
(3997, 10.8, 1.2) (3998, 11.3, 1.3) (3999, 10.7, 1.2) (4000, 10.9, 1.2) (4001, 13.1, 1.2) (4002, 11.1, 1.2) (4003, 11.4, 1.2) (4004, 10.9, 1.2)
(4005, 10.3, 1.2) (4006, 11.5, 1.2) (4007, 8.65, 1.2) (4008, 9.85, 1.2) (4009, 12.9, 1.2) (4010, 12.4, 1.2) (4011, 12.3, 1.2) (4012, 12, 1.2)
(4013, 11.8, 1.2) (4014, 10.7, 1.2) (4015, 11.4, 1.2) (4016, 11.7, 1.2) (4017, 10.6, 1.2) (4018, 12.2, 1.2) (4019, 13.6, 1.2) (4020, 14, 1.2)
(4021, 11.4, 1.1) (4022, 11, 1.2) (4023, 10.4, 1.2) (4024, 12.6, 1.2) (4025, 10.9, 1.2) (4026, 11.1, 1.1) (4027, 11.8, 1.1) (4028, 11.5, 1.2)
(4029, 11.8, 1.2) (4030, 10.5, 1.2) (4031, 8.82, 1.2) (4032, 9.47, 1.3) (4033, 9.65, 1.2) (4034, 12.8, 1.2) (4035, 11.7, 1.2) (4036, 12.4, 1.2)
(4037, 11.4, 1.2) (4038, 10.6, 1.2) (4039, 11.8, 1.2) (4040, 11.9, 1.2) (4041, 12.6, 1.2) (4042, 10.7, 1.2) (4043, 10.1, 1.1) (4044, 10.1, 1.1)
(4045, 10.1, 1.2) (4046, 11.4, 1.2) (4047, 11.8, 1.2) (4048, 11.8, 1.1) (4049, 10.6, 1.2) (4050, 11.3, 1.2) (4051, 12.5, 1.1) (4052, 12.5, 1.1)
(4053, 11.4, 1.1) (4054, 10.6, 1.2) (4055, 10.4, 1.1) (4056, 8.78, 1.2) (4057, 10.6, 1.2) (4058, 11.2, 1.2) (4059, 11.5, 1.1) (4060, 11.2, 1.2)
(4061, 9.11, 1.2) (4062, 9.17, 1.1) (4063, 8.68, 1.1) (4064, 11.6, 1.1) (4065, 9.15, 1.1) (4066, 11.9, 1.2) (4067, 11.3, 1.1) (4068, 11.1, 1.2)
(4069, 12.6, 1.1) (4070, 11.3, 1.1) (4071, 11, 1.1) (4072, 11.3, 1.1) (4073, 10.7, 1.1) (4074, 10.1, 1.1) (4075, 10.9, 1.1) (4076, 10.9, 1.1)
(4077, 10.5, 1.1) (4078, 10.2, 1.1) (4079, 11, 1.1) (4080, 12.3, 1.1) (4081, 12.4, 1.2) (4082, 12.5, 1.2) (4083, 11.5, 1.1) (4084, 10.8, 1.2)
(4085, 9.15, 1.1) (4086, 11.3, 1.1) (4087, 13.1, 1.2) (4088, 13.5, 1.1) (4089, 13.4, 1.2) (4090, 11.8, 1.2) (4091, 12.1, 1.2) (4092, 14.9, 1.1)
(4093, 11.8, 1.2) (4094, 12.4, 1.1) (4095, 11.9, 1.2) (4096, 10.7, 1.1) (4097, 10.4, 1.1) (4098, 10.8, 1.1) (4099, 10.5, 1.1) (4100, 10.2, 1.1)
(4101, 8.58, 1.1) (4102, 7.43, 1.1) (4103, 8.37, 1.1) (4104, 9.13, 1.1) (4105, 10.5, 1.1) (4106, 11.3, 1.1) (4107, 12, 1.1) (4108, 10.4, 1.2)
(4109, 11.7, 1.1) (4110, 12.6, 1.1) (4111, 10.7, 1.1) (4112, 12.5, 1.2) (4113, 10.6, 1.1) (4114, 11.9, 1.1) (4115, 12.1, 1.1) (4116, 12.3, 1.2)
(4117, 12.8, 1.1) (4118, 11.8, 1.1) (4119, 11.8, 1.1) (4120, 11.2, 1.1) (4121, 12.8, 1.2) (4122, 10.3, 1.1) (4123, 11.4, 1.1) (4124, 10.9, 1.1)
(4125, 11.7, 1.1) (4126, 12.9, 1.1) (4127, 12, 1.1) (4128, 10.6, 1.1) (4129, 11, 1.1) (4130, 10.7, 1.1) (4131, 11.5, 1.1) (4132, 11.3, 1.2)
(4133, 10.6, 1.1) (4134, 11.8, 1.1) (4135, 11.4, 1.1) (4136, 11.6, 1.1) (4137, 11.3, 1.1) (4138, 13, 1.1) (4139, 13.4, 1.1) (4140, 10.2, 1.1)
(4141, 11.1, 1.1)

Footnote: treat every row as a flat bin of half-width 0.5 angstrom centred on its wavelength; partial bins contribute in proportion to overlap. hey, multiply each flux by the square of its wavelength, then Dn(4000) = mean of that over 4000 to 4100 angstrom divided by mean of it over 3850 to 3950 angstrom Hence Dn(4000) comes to 1.88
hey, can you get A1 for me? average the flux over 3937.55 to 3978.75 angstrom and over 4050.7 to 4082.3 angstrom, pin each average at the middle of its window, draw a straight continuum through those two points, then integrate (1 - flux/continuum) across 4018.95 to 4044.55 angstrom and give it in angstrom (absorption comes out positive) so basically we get -4.76 angstrom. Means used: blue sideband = 6.59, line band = 11.3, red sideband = 10.9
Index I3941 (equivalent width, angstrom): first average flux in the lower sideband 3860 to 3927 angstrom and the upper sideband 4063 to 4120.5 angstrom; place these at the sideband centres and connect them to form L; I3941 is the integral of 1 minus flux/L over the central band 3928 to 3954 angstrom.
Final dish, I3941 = 7.7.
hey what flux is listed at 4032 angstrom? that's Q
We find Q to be 9.47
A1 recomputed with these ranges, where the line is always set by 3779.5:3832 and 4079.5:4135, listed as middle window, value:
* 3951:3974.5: 6.75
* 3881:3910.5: 2.58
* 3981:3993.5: -2.11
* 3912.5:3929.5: 2.55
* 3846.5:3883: 5.54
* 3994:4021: -4.63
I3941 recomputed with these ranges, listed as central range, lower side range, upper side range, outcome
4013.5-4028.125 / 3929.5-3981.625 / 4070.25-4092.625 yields -4.4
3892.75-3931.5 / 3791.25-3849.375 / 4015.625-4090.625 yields 2.8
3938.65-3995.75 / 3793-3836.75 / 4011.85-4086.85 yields 9.0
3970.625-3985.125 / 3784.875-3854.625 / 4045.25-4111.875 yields 2.4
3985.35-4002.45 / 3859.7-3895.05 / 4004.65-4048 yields -1.6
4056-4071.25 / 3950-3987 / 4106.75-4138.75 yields -1.1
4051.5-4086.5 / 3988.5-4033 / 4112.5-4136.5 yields 1.7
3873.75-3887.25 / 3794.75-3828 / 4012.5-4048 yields 2.4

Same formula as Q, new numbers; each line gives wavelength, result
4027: 11.8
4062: 9.17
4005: 10.3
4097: 10.4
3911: 10.1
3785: 7.26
